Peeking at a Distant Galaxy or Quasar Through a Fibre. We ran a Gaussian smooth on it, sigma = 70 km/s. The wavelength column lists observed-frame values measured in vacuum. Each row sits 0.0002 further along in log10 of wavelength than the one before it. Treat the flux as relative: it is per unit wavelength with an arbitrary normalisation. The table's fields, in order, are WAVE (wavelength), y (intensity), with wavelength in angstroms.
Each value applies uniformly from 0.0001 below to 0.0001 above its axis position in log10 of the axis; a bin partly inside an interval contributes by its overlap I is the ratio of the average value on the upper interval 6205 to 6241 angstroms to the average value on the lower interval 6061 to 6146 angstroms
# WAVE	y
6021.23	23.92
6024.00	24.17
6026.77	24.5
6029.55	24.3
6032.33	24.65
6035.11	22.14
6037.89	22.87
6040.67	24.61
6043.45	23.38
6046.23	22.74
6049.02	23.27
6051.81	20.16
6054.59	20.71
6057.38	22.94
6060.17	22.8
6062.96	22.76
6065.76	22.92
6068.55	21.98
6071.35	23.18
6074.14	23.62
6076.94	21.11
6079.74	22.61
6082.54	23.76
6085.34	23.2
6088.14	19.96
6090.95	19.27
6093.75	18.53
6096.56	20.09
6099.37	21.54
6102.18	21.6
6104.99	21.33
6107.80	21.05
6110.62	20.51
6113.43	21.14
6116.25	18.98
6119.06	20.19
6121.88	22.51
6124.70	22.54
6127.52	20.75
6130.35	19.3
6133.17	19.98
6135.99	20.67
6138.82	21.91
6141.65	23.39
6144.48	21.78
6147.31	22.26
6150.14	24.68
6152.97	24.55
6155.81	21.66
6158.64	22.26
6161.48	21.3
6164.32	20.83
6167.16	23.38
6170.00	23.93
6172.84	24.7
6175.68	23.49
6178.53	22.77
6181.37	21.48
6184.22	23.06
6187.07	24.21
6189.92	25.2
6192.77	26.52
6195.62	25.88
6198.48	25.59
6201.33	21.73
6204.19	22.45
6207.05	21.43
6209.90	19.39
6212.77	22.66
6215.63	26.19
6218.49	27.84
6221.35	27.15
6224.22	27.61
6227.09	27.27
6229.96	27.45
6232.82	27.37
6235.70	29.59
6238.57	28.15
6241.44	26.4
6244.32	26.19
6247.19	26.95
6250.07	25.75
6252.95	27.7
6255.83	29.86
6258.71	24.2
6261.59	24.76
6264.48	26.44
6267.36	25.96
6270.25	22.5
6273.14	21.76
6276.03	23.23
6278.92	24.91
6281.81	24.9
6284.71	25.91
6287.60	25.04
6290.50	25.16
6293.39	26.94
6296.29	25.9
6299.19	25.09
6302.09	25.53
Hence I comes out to 1.21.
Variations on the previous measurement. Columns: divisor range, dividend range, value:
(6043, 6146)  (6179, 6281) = 1.17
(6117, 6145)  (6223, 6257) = 1.30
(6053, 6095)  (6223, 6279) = 1.19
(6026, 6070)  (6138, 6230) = 1.04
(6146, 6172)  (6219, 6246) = 1.20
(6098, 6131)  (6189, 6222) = 1.16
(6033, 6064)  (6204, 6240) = 1.14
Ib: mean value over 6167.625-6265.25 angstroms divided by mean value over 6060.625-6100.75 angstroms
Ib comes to 1.2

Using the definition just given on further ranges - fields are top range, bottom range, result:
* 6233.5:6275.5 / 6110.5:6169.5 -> 1.20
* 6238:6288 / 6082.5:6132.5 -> 1.23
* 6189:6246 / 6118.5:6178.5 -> 1.15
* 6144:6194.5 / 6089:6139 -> 1.13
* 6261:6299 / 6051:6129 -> 1.16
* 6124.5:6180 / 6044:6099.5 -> 1.02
